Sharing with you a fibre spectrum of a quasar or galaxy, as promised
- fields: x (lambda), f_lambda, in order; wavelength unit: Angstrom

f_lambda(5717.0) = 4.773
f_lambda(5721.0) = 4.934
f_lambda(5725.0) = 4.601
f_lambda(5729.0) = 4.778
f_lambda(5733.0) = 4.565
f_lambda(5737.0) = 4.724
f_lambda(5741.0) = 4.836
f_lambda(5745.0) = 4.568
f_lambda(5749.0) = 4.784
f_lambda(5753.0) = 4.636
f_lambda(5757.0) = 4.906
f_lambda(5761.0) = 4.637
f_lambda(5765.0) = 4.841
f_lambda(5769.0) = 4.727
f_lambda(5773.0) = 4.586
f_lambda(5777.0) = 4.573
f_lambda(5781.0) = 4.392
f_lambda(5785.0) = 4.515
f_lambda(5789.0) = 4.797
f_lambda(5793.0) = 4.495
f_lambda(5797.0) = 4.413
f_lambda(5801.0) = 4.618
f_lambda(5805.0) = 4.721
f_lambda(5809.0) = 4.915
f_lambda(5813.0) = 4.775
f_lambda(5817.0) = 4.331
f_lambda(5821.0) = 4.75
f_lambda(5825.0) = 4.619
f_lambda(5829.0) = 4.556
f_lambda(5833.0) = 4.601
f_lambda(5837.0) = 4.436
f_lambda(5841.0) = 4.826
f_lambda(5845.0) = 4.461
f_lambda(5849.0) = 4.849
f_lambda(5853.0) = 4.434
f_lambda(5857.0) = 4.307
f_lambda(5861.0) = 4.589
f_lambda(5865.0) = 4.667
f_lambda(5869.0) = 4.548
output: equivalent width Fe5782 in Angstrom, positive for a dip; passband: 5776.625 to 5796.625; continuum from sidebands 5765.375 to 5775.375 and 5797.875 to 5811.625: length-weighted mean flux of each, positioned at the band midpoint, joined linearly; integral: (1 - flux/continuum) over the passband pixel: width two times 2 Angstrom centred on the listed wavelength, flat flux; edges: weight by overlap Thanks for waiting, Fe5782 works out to 0.7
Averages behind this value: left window 4.68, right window 4.72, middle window 4.54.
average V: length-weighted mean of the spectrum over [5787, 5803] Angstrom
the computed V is 4.58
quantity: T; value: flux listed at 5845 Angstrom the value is 4.461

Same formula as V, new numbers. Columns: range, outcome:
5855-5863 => 4.45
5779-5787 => 4.45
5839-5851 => 4.71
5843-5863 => 4.53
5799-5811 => 4.75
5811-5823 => 4.62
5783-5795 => 4.6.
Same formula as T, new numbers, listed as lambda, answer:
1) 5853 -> 4.434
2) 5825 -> 4.619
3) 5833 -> 4.601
